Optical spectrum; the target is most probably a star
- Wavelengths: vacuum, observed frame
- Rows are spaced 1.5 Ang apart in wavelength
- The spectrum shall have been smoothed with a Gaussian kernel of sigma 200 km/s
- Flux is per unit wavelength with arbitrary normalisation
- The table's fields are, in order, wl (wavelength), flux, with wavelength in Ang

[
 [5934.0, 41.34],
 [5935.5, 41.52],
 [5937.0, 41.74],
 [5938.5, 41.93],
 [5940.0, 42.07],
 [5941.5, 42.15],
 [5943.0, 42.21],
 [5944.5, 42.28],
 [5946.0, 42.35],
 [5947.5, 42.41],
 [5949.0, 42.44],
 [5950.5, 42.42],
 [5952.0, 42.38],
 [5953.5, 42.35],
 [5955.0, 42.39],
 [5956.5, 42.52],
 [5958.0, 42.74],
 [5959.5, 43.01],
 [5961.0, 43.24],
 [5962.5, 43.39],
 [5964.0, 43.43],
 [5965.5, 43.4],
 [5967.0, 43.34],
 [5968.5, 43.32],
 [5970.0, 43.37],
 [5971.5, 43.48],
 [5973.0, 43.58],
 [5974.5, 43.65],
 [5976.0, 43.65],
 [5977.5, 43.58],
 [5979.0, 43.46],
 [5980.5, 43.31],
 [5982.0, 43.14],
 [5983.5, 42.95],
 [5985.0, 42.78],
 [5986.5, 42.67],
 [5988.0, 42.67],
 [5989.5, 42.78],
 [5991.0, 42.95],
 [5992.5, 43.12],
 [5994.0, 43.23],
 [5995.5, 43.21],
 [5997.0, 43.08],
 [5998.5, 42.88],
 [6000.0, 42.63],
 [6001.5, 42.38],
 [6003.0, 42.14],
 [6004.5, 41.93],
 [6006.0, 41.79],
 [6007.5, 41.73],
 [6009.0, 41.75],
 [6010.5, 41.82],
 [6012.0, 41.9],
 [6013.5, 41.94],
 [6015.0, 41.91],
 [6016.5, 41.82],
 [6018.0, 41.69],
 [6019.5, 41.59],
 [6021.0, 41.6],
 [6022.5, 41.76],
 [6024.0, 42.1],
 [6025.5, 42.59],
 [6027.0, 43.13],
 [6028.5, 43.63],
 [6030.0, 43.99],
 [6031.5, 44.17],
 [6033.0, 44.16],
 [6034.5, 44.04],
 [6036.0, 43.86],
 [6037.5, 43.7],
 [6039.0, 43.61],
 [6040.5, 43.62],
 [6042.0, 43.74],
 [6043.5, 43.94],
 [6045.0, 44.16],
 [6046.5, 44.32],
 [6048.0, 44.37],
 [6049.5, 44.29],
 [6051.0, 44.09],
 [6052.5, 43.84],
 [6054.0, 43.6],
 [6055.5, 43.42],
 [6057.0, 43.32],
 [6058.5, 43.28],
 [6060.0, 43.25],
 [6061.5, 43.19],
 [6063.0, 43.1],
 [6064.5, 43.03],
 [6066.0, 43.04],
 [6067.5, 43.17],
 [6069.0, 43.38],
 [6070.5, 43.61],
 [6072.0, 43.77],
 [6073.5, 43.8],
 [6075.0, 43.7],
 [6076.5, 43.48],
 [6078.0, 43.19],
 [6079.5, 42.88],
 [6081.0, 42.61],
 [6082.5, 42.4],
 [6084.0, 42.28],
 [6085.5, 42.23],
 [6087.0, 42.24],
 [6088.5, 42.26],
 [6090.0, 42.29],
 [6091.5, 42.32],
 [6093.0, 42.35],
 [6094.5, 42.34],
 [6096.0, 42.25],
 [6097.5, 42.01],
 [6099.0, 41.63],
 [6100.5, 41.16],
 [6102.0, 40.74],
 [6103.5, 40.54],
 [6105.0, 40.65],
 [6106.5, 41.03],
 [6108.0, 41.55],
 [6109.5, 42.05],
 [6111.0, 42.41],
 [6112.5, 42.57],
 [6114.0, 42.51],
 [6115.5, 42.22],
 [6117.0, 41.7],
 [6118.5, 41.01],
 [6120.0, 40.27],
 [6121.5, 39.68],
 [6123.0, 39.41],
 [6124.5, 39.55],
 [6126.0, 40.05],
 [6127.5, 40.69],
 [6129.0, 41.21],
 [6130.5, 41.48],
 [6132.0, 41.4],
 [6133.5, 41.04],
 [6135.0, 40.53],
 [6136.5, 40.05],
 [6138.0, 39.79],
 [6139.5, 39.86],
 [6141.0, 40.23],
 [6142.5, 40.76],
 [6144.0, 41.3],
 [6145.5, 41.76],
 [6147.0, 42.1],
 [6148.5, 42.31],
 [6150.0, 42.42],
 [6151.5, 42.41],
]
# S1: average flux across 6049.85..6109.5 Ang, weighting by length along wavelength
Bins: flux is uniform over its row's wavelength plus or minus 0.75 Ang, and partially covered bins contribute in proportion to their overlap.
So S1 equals 42.6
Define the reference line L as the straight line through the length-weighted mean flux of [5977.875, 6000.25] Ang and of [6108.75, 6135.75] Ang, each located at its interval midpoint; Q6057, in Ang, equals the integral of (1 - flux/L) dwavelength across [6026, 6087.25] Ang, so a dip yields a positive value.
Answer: -2.1 Ang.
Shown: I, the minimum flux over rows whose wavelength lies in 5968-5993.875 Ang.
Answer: 42.67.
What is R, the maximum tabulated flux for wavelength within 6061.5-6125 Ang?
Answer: 43.8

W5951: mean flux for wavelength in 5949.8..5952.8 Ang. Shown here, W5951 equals 42.4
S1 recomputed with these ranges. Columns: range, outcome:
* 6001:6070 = 43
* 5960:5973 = 43.4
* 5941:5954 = 42.3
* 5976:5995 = 43.1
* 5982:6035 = 42.6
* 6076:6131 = 41.6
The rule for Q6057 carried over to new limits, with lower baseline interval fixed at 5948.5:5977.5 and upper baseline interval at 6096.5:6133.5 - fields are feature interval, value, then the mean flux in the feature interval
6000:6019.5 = 0.26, 41.9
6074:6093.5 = -0.52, 42.7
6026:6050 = -1.01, 43.9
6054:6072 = -0.64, 43.3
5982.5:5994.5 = -0.04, 42.9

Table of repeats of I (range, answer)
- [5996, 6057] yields 41.59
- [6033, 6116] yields 40.54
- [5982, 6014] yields 41.73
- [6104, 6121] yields 40.27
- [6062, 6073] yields 43.03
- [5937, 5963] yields 41.74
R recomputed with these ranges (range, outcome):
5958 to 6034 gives 44.17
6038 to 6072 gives 44.37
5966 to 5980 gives 43.65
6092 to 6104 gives 42.35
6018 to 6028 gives 43.13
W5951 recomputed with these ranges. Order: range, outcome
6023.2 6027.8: 42.6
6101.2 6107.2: 40.7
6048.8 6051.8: 44.2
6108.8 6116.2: 42.4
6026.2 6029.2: 43.4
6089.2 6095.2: 42.3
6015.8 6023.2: 41.7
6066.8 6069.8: 43.3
